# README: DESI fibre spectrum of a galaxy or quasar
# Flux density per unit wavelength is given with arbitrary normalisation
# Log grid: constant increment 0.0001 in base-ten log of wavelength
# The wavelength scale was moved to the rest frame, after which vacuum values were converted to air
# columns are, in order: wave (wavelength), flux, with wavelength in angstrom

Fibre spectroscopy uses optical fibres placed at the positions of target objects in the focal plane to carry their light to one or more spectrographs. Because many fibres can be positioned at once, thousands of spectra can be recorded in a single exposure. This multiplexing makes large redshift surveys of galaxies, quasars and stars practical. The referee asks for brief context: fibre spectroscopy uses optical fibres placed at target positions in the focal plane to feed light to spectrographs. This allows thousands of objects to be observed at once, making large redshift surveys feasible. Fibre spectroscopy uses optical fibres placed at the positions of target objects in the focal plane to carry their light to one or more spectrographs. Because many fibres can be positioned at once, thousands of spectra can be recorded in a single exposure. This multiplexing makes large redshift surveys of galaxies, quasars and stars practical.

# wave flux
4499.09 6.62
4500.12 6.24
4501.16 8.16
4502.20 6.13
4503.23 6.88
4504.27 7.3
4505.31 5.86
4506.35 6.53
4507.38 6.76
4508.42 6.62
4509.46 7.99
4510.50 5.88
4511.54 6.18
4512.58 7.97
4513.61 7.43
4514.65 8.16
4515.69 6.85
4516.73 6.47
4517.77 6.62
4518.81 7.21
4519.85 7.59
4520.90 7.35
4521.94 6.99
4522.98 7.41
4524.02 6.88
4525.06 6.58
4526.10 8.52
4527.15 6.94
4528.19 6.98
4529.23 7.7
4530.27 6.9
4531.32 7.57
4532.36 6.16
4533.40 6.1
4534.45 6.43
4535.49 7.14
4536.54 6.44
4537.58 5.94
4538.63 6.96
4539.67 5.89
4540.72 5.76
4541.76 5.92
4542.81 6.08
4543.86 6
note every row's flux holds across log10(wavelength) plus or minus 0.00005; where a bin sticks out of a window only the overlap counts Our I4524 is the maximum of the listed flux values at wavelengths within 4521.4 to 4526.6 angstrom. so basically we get 8.52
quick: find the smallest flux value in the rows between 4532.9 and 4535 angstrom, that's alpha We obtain 6.1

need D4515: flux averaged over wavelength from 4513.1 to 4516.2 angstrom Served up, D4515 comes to 7.48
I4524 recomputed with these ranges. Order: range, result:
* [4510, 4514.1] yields 7.97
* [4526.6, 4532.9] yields 7.7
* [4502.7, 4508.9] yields 7.3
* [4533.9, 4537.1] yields 7.14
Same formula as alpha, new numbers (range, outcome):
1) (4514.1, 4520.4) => 6.47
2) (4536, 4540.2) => 5.89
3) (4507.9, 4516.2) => 5.88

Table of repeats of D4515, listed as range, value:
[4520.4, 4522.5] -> 7.18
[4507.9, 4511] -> 6.83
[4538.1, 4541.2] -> 6.2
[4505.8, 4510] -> 6.96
